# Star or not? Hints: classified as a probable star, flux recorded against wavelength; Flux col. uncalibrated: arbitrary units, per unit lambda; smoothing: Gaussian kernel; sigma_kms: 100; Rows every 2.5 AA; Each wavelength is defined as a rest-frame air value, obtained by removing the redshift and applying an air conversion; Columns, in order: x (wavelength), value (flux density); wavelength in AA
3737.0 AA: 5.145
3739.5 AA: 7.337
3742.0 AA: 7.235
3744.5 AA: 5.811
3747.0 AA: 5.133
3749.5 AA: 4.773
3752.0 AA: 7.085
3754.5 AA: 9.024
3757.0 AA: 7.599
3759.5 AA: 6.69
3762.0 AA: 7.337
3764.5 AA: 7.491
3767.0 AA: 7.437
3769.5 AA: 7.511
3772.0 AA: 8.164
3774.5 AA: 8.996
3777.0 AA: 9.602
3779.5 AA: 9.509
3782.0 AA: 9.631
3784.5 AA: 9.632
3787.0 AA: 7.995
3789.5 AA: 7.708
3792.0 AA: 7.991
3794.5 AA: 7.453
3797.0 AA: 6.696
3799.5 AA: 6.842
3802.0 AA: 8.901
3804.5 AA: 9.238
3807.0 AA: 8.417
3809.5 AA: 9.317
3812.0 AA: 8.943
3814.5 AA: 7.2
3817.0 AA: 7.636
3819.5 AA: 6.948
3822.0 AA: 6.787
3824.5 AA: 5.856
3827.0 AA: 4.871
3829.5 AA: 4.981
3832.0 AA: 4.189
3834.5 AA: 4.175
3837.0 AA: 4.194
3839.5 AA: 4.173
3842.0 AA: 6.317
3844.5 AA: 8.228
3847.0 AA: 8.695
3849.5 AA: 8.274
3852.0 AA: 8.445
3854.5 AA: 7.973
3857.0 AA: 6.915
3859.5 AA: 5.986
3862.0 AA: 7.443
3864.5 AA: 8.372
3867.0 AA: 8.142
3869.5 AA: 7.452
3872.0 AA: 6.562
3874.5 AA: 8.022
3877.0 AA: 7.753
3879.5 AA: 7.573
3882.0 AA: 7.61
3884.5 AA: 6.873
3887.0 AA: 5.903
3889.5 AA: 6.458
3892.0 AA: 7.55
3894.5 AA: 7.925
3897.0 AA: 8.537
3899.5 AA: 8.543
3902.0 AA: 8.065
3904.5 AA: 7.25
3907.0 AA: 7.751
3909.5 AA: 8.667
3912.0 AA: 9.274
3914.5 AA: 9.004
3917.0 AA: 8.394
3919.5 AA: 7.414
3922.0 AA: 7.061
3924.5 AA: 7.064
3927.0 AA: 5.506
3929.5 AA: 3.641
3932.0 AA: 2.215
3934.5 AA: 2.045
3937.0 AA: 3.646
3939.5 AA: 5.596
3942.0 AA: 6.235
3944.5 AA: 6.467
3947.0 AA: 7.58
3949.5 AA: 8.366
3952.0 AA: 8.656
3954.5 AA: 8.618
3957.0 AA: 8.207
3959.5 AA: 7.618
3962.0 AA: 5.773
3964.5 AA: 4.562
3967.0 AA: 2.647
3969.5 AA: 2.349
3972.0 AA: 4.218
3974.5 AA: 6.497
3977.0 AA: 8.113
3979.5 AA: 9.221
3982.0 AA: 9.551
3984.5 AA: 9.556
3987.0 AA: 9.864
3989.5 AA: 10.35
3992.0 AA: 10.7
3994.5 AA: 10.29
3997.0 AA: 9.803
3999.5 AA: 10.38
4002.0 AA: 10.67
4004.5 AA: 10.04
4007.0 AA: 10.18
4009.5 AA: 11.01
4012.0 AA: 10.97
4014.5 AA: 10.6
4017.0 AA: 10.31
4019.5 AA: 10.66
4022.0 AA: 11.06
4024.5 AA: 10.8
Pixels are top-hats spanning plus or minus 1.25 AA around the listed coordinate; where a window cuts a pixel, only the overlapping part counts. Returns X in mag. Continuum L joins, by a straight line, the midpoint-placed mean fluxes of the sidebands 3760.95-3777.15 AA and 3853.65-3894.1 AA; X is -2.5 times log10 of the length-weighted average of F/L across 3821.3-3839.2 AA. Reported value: 0.47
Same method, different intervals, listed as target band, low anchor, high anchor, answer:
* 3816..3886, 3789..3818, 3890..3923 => 0.185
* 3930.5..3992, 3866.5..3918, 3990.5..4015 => 0.390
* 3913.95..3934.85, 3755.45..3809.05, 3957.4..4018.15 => 0.392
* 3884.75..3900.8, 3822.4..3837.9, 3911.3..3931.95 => -0.198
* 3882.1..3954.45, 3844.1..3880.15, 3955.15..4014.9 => 0.167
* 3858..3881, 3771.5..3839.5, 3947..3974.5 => -0.086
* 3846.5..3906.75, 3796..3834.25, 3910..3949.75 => -0.151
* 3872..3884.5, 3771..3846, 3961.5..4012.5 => 0.033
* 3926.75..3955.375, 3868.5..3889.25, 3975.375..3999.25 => 0.460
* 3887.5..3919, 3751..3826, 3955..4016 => 0.029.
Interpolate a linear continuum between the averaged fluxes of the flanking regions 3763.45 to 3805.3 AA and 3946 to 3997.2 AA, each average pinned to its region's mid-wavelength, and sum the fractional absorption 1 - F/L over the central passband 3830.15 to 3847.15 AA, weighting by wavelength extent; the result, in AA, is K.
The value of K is 5.5 AA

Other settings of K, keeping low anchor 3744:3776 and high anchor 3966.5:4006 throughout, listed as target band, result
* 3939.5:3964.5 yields 3.17 AA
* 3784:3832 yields 0.30 AA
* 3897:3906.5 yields 0.01 AA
